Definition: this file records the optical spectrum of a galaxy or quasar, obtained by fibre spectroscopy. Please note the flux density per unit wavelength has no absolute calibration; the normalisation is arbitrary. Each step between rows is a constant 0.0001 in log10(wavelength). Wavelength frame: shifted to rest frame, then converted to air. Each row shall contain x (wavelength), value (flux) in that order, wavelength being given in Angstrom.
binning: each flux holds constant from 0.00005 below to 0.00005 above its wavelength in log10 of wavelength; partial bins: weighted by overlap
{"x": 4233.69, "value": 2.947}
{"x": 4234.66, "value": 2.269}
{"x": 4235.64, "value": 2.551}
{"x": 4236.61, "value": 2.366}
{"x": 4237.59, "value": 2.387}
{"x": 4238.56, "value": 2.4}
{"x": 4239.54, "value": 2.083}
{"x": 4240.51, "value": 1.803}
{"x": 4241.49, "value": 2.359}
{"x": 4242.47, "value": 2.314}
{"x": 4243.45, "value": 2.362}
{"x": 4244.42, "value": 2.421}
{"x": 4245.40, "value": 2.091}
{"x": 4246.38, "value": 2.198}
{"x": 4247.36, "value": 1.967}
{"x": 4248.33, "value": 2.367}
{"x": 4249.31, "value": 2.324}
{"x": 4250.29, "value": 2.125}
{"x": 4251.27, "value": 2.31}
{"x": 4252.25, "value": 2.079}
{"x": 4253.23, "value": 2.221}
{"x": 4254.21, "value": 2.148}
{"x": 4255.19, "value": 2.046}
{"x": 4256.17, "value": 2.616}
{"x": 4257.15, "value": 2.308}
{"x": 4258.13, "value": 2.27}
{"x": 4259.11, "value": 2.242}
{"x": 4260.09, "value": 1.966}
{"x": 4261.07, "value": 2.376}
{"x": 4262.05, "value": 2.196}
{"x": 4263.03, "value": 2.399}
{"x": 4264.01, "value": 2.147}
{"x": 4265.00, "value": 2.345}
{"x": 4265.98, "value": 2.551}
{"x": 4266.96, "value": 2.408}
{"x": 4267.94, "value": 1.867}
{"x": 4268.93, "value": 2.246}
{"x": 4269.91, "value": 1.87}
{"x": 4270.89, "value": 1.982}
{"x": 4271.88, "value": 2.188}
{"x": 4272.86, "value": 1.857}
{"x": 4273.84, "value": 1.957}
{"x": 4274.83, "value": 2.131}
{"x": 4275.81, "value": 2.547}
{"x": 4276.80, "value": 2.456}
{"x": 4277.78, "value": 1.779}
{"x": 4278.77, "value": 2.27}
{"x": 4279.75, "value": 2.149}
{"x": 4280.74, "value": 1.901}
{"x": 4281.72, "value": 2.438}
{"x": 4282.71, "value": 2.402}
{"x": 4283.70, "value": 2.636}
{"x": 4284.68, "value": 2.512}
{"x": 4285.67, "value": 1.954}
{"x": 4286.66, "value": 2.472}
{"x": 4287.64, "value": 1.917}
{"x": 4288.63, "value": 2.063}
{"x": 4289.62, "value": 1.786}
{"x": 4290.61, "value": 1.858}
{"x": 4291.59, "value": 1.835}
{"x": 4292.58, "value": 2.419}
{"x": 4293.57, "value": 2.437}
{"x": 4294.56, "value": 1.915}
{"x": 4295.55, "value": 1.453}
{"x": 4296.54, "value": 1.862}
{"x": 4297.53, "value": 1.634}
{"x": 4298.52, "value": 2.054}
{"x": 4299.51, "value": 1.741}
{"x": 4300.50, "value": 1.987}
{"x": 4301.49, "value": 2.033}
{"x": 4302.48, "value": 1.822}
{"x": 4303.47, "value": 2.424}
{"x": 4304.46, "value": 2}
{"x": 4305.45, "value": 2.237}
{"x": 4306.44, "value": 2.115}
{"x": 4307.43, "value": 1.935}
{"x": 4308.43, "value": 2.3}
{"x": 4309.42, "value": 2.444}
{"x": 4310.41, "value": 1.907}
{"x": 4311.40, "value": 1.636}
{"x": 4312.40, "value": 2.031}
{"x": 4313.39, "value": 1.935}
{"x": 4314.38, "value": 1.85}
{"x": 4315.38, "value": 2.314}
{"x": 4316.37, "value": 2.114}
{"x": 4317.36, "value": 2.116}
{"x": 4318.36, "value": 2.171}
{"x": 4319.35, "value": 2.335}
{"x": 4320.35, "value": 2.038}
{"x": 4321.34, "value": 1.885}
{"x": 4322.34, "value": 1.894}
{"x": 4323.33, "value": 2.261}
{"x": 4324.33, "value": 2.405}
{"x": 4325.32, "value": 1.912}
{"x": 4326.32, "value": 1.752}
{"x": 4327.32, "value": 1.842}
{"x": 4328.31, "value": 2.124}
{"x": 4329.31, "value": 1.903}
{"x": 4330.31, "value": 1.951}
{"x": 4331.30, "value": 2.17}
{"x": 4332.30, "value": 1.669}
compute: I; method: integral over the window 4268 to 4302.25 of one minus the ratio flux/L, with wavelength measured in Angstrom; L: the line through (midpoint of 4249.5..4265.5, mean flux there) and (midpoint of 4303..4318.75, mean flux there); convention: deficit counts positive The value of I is 1.4 Angstrom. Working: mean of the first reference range 2.24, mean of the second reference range 2.09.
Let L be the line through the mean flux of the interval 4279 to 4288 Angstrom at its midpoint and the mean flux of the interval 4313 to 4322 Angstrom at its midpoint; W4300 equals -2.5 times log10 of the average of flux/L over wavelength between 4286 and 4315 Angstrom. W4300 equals 0.09 mag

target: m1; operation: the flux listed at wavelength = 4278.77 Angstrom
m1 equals 2.27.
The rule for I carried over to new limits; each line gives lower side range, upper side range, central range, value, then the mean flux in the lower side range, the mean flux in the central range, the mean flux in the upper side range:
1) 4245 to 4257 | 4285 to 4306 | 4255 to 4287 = -1.70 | 2.21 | 2.23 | 2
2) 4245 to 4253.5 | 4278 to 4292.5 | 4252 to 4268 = -0.60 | 2.19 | 2.26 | 2.16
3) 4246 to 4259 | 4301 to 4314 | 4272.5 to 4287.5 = -0.57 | 2.23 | 2.23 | 2.06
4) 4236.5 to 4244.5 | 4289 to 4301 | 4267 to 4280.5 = -0.36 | 2.27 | 2.11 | 1.92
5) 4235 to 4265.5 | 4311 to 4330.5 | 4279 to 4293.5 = -0.27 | 2.25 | 2.18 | 2.03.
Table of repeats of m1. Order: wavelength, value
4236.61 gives 2.366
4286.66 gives 2.472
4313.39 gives 1.935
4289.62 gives 1.786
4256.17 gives 2.616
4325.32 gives 1.912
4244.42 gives 2.421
